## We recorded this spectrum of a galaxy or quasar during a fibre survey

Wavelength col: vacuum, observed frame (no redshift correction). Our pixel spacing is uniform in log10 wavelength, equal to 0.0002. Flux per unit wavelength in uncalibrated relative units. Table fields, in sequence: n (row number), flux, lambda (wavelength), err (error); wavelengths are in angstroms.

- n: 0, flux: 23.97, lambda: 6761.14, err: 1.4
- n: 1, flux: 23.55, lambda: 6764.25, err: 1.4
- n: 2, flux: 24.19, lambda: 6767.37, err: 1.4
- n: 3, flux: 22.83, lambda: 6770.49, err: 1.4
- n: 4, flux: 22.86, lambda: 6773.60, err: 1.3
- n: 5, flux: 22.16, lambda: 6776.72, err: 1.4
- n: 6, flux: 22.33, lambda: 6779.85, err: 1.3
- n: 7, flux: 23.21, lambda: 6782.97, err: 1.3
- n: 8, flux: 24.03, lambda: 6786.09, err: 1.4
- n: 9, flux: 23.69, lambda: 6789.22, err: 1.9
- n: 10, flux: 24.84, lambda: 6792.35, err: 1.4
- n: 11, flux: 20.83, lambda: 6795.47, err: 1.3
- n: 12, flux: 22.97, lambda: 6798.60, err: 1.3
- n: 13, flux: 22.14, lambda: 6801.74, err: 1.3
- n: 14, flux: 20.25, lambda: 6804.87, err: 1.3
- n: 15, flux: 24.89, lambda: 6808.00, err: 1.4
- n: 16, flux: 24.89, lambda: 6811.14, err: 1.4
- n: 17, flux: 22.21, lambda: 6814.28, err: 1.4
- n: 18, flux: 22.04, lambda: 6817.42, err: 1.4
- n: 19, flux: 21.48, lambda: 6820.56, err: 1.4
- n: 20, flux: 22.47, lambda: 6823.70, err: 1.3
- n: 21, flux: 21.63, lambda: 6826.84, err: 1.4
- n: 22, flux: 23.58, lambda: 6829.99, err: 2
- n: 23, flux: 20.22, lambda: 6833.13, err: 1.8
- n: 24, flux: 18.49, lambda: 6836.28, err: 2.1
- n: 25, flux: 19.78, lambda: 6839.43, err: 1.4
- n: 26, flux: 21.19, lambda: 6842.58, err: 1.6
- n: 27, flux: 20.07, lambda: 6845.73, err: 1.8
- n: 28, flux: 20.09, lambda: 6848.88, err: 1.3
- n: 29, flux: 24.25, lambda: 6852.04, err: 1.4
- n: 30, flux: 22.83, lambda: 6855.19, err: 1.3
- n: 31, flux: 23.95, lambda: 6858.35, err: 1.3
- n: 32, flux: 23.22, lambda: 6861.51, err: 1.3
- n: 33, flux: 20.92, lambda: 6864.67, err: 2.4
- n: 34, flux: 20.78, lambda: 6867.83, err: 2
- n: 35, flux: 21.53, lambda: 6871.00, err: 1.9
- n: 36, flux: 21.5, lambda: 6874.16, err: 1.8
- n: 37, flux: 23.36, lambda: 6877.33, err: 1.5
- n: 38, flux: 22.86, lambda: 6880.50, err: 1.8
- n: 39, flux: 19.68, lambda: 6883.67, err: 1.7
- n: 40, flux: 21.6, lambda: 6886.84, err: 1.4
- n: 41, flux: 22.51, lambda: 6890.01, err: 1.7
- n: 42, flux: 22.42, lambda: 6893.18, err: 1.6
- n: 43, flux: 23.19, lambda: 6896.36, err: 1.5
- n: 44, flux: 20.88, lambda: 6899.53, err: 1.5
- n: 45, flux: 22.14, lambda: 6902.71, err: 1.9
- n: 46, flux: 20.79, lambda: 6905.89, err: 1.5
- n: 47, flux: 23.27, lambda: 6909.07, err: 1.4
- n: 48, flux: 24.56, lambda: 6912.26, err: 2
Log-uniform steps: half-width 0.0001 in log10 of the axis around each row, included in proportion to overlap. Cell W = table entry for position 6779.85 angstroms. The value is 22.33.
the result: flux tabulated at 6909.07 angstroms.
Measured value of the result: 23.27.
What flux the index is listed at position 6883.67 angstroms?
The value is 19.68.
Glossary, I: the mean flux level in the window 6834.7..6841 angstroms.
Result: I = 19.1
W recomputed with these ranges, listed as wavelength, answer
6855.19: 22.83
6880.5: 22.86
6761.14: 23.97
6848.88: 20.09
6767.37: 24.19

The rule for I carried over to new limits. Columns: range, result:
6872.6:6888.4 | 21.8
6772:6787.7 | 22.9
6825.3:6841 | 20.7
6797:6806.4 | 21.8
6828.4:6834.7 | 21.9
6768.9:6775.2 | 22.9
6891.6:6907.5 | 21.9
